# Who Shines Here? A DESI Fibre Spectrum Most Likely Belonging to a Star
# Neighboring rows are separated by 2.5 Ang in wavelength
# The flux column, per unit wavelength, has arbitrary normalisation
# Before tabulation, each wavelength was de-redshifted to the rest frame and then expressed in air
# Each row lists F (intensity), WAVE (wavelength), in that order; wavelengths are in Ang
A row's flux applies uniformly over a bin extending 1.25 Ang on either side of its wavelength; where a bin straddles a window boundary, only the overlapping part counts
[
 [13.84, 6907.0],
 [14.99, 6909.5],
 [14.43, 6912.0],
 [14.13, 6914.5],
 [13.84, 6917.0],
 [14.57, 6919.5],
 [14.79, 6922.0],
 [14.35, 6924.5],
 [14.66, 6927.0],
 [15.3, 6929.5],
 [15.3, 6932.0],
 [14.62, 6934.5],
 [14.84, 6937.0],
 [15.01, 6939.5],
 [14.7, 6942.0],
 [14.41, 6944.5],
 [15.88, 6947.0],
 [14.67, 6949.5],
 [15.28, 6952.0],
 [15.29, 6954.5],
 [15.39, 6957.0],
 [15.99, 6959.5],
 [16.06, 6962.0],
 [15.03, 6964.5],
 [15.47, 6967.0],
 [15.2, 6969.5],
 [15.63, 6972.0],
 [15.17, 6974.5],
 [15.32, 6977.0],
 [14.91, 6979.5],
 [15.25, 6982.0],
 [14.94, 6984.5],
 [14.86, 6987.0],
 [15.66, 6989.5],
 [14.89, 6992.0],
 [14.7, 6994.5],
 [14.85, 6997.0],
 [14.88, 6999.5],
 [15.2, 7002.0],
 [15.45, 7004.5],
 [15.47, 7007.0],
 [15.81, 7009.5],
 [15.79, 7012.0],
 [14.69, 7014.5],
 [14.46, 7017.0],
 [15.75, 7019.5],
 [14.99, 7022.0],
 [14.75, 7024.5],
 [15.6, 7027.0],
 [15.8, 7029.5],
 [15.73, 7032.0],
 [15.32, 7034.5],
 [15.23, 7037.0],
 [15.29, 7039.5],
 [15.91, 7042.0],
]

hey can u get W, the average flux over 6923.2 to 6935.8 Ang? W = 14.8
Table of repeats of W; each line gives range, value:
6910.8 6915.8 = 14.3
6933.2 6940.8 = 14.8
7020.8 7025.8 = 14.9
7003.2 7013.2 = 15.6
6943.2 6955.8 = 15.1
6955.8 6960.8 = 15.7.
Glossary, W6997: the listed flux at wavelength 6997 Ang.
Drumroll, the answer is 14.85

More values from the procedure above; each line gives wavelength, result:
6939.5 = 15.01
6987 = 14.86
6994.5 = 14.7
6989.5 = 15.66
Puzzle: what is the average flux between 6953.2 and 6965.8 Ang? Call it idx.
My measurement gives 15.6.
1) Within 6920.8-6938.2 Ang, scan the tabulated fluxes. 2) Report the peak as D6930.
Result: 15.3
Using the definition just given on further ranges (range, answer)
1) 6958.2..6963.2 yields 16.06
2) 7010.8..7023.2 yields 15.79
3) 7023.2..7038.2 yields 15.8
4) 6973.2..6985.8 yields 15.32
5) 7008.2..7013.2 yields 15.81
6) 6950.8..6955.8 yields 15.29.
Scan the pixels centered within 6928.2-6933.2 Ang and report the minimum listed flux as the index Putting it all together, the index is 15.3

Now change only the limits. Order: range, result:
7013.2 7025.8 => 14.46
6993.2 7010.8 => 14.7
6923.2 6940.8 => 14.35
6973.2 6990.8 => 14.86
